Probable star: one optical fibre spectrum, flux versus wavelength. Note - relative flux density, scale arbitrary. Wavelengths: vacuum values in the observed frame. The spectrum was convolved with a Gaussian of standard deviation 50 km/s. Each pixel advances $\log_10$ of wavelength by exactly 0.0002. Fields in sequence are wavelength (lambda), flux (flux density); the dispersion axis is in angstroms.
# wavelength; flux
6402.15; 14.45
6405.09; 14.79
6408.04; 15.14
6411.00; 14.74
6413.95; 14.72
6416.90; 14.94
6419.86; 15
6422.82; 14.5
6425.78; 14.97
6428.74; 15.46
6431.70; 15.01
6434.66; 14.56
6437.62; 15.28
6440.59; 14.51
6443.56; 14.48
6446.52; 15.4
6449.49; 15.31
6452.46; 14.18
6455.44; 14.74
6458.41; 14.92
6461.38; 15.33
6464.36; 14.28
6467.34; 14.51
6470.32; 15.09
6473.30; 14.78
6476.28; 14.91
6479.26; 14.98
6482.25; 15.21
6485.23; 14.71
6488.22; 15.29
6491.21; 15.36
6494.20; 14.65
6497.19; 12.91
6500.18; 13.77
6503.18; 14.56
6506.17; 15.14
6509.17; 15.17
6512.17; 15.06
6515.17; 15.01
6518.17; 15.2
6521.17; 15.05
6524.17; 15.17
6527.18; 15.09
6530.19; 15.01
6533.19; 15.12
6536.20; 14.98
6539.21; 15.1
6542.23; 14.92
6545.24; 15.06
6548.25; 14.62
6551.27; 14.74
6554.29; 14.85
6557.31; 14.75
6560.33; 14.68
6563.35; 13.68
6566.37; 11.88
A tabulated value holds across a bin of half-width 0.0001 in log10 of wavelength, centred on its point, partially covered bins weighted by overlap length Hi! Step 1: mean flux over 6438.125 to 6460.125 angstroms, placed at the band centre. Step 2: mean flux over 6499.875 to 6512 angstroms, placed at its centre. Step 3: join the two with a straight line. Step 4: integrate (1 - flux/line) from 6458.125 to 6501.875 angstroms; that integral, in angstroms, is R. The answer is 0.3 angstroms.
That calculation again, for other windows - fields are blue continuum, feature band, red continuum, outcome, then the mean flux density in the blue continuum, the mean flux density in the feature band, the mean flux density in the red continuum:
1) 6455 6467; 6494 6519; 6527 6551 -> 0.5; 14.8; 14.6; 15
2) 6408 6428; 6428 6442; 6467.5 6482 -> -0.1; 14.9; 14.9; 14.9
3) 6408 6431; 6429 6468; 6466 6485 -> 0.2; 14.9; 14.8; 14.9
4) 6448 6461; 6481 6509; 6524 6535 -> 0.6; 14.8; 14.6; 15.1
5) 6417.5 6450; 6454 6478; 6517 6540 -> 0.3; 14.9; 14.8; 15.1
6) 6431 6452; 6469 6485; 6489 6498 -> -0.4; 14.9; 15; 14.5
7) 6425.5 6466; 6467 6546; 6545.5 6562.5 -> -0.5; 14.9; 14.9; 14.7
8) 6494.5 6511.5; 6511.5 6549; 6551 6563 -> -1.4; 14.4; 15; 14.7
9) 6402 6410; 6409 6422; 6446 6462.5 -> 0.0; 14.8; 14.8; 14.9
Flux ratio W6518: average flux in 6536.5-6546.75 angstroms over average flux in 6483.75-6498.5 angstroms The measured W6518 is 1.0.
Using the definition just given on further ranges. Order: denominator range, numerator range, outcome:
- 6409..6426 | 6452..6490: 1.00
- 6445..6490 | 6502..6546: 1.01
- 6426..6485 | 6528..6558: 1.00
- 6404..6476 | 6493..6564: 0.99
